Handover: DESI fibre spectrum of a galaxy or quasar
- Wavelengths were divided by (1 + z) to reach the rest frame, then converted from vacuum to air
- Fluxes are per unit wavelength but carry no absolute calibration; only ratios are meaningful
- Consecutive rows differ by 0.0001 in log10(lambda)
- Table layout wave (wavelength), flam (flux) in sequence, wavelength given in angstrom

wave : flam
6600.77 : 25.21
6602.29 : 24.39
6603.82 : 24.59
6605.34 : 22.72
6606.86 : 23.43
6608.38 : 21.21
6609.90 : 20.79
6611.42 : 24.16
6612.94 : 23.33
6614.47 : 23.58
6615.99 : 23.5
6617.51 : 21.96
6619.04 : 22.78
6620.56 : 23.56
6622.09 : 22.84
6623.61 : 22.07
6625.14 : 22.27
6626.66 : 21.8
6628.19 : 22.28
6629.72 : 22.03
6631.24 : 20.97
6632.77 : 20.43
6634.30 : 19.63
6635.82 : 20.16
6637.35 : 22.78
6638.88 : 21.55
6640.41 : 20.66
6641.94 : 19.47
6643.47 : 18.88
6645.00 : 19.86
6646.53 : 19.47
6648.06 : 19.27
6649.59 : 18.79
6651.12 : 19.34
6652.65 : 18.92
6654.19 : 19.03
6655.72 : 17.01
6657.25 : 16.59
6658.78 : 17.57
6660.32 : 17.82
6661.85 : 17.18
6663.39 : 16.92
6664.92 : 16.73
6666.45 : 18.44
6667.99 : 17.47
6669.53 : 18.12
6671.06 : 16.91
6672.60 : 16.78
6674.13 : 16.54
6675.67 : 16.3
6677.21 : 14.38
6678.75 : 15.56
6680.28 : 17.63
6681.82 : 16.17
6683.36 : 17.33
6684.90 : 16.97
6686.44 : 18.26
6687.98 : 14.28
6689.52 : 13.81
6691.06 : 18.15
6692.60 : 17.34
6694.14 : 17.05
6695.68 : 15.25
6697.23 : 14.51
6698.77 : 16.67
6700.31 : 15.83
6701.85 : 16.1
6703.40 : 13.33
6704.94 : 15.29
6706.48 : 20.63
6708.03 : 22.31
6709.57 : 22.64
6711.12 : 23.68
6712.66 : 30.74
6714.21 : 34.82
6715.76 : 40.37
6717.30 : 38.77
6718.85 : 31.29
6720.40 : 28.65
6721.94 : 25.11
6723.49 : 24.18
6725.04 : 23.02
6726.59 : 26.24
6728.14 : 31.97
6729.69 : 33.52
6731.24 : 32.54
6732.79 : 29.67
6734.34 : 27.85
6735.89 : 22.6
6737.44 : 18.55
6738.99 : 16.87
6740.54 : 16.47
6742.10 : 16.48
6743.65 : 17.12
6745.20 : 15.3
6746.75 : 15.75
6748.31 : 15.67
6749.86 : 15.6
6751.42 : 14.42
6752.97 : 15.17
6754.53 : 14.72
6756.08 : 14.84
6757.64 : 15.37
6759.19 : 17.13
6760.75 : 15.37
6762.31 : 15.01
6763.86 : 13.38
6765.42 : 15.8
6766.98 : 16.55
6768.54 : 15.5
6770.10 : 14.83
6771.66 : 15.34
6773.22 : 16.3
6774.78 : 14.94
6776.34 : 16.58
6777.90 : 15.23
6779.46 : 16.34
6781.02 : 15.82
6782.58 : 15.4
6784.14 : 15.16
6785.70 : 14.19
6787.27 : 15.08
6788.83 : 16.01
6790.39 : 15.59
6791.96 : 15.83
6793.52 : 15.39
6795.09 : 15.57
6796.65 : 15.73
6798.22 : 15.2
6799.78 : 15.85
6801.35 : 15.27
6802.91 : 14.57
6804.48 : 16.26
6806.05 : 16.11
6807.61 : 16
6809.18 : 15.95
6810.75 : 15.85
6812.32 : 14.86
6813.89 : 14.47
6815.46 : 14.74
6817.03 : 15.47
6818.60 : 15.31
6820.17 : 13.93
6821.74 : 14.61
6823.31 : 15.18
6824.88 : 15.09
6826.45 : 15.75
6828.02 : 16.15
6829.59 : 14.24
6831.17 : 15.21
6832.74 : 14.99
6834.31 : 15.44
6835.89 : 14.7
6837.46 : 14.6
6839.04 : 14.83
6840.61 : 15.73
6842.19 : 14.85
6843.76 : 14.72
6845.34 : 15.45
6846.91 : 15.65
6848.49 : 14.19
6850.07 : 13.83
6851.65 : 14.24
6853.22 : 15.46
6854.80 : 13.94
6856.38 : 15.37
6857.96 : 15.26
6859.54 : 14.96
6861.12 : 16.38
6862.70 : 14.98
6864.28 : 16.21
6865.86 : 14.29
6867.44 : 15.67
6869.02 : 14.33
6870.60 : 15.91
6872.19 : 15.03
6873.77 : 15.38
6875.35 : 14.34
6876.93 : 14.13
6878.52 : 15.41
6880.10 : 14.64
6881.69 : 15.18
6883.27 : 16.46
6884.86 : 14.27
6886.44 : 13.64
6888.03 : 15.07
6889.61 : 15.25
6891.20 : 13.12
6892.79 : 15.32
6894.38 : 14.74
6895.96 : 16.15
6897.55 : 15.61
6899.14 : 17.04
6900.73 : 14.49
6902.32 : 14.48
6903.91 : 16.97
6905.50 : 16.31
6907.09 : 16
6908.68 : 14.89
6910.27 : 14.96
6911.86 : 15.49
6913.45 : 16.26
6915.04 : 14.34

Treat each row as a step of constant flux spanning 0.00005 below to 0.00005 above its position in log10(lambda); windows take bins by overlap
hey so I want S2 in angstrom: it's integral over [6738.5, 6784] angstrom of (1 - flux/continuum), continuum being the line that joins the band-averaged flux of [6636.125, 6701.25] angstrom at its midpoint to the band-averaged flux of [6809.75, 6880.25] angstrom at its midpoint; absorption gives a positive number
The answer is 1.73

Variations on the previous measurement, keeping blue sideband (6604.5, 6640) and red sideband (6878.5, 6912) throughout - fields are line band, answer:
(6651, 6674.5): 4.0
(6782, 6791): 1.4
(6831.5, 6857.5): 2.6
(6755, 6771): 2.8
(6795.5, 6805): 1.2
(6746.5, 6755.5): 1.8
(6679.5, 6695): 2.9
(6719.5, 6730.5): -4.5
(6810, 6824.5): 1.9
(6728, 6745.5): -3.5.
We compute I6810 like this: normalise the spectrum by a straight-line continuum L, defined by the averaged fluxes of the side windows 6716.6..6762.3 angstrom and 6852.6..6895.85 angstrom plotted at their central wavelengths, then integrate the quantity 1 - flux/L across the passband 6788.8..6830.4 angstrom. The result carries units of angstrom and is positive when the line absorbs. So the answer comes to 6.4 angstrom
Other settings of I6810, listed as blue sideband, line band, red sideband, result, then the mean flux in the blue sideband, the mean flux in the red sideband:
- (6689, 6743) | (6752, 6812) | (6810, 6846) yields 9.2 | 23.2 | 15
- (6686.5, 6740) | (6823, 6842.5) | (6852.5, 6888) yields 2.1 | 23.3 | 15.1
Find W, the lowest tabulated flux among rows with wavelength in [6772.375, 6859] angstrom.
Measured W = 13.83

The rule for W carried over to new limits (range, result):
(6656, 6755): 13.33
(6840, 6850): 14.19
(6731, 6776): 13.38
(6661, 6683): 14.38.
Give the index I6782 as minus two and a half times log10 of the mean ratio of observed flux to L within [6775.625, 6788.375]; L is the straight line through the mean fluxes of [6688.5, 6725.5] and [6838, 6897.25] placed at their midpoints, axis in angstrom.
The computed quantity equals 0.22 mag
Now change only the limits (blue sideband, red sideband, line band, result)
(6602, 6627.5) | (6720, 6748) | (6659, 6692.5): 0.34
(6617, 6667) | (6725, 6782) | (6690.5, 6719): -0.17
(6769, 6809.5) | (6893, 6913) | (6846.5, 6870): 0.04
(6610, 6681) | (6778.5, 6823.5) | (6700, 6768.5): -0.24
